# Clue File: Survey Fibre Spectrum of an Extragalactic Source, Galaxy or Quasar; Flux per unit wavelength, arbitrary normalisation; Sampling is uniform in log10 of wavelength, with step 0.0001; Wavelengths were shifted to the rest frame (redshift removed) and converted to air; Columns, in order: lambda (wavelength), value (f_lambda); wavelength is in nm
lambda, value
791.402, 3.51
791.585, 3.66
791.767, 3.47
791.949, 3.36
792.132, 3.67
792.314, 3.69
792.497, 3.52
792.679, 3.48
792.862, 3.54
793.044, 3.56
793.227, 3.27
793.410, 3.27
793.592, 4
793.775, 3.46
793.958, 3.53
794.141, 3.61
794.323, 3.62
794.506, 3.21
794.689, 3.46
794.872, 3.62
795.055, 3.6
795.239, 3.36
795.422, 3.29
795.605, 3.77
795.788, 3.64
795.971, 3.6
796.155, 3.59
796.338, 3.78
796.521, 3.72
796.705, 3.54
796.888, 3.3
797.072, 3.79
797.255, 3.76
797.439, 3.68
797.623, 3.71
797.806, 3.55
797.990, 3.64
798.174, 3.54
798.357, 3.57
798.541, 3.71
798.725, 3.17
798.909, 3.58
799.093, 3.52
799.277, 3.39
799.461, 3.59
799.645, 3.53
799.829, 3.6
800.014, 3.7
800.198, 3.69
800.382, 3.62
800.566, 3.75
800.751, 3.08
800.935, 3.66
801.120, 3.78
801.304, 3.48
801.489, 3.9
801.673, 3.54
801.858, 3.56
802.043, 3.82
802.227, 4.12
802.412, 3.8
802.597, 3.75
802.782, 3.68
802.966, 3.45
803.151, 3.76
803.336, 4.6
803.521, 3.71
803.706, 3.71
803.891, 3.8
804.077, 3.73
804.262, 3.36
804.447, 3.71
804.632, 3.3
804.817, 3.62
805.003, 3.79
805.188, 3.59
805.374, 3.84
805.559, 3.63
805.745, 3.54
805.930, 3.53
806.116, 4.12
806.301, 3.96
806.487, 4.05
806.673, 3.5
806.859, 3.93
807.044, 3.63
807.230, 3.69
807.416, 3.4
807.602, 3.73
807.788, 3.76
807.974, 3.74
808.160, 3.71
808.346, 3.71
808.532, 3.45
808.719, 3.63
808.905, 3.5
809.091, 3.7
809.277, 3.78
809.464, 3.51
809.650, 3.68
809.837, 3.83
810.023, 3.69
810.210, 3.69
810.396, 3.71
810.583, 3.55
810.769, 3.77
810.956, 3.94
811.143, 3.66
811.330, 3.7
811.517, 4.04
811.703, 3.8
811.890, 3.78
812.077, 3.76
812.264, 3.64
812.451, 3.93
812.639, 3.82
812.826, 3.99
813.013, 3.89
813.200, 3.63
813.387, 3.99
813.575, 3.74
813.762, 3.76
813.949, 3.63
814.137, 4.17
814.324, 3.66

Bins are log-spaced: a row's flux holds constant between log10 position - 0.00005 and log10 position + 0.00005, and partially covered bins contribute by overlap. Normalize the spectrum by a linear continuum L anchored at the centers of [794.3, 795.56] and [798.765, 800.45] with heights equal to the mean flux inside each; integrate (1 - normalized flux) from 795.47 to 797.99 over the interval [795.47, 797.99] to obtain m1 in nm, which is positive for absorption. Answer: -0.11 nm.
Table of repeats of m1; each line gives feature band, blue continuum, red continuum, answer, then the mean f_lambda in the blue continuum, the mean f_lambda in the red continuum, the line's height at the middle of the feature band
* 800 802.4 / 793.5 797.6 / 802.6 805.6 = 0.00 nm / 3.59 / 3.71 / 3.67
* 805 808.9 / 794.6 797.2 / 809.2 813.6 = 0.01 nm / 3.58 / 3.77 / 3.72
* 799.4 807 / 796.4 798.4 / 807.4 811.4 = -0.11 nm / 3.62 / 3.68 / 3.65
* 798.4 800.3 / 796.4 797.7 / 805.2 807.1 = 0.07 nm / 3.64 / 3.77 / 3.68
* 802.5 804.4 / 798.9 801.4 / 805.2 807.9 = -0.05 nm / 3.57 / 3.73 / 3.65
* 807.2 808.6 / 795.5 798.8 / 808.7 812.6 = 0.02 nm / 3.62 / 3.73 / 3.71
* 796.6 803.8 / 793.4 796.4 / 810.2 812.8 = -0.04 nm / 3.56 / 3.78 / 3.63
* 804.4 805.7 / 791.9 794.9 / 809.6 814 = 0.02 nm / 3.52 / 3.78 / 3.68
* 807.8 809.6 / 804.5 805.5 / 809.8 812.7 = 0.03 nm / 3.63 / 3.77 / 3.71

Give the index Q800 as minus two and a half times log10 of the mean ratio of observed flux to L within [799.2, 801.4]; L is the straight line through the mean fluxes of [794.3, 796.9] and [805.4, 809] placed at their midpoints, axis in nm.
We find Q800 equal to 0.01 mag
